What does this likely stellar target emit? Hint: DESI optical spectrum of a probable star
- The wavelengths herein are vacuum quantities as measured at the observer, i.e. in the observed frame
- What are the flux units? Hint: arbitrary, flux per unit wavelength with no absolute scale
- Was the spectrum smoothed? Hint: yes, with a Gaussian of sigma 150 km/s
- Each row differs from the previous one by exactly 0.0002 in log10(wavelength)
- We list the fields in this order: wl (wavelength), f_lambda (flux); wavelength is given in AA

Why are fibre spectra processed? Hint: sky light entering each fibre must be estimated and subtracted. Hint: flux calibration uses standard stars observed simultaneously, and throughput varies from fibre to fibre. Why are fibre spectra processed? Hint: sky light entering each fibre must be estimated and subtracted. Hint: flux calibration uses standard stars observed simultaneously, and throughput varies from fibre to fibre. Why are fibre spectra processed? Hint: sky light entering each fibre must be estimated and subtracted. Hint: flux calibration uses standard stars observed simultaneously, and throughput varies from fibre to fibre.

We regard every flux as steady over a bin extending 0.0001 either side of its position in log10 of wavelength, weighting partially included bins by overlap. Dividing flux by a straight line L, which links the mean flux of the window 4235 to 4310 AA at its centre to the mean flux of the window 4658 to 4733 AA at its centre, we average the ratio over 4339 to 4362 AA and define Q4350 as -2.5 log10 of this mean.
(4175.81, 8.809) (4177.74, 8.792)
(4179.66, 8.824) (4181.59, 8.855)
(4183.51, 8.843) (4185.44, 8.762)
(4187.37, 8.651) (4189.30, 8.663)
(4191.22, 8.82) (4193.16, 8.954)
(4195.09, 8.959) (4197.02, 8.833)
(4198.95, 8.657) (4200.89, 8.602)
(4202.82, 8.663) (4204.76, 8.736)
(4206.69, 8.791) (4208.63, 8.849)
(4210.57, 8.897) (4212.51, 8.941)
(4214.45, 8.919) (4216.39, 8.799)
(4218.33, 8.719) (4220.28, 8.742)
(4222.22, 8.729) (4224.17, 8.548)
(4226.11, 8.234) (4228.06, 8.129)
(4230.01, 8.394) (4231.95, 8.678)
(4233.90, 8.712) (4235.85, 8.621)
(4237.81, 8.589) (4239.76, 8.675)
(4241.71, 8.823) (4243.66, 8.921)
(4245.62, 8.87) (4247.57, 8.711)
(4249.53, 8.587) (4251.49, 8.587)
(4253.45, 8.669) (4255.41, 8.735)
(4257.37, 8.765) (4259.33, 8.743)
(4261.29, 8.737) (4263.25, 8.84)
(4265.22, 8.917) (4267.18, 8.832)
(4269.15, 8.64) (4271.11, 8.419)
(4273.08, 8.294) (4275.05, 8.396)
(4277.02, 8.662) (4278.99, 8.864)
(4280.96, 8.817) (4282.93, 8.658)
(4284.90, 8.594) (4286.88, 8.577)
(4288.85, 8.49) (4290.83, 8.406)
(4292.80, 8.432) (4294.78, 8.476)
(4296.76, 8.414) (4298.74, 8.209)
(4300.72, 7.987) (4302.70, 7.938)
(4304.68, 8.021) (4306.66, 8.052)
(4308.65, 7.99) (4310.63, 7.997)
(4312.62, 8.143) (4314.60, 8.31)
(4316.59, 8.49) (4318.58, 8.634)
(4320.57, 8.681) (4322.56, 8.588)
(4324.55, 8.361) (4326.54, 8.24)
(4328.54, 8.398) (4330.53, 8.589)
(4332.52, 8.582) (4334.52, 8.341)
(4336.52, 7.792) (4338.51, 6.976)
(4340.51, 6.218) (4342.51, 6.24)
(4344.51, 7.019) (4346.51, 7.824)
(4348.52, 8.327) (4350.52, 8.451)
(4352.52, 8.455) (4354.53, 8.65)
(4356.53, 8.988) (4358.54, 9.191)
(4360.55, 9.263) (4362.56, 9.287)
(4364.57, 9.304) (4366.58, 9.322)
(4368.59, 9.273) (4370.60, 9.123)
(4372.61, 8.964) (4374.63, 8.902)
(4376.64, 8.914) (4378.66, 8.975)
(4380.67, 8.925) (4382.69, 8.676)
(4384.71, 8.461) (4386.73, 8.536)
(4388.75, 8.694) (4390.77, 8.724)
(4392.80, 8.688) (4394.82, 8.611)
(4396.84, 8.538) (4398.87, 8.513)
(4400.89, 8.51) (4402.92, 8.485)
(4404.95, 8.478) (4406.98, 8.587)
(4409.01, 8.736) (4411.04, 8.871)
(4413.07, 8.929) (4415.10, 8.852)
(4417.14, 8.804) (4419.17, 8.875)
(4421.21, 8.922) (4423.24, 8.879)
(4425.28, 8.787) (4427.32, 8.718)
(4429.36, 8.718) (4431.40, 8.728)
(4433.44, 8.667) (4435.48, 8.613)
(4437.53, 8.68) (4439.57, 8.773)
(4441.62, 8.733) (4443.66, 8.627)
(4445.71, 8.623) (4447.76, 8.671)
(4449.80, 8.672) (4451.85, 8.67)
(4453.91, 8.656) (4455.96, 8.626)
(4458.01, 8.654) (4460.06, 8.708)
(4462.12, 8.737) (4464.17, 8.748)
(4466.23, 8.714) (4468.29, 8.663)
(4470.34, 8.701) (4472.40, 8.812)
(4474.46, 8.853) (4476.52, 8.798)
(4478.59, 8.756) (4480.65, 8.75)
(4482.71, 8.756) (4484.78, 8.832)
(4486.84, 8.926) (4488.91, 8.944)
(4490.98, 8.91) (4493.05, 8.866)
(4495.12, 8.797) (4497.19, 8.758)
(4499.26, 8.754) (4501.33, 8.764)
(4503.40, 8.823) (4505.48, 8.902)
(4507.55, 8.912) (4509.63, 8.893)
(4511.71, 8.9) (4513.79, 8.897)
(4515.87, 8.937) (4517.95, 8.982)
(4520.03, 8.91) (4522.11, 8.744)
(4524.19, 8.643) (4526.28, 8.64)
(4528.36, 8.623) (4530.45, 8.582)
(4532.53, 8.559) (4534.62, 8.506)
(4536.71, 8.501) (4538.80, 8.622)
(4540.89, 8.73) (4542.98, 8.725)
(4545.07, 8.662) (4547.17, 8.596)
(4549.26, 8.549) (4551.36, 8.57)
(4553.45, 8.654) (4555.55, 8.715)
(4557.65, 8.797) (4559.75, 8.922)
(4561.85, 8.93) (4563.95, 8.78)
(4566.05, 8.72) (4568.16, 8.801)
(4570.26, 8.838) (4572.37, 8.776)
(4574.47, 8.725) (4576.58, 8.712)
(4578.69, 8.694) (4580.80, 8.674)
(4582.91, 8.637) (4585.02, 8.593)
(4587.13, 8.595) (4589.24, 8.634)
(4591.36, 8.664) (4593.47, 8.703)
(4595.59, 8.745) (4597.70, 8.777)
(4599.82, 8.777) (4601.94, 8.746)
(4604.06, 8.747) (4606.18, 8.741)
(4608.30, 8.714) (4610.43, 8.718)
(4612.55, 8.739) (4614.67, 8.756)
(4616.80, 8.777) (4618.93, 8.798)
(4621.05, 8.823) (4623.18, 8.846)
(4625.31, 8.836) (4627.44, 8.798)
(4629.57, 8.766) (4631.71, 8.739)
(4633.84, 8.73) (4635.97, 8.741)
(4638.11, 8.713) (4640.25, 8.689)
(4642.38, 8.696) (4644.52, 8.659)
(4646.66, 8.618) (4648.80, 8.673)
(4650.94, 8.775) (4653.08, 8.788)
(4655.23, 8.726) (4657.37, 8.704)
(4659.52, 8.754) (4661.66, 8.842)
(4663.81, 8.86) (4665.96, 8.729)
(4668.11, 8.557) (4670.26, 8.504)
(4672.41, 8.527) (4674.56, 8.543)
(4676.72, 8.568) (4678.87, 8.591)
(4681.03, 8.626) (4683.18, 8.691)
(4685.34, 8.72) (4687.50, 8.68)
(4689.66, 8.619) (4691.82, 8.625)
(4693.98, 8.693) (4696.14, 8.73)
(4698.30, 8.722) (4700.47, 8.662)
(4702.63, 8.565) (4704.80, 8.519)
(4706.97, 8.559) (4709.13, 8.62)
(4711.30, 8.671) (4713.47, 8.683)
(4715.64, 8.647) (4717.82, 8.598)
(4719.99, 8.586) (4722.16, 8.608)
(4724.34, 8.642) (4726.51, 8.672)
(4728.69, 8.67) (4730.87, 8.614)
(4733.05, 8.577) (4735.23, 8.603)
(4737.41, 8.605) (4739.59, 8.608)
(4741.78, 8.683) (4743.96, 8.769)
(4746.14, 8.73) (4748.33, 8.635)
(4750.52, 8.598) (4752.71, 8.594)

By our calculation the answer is 0.07 mag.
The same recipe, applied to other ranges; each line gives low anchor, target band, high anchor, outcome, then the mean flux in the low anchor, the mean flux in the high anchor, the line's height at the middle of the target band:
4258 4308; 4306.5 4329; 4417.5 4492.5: 0.03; 8.49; 8.75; 8.55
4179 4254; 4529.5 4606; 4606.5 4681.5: 0.00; 8.72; 8.71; 8.71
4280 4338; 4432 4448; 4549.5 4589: -0.02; 8.34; 8.72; 8.53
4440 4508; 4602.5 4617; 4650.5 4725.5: -0.01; 8.76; 8.65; 8.69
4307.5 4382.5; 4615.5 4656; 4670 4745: -0.02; 8.43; 8.63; 8.59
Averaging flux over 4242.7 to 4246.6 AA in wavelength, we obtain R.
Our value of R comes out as 8.9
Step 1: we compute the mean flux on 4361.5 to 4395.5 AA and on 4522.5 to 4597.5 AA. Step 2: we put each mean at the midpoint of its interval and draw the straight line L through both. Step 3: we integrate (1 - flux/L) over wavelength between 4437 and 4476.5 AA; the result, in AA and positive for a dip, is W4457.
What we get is 0.5 AA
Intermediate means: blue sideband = 8.91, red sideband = 8.68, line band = 8.71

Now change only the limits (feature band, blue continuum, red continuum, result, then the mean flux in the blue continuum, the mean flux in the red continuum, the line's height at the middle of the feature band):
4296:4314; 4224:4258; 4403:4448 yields 1.20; 8.63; 8.73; 8.66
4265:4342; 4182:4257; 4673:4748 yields 3.55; 8.71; 8.64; 8.7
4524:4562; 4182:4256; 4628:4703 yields 0.16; 8.71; 8.68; 8.69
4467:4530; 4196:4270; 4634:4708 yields -0.94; 8.71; 8.67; 8.68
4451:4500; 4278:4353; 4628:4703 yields -2.11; 8.17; 8.68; 8.4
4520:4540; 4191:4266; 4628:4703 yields 0.17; 8.72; 8.68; 8.69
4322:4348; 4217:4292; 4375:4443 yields 2.70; 8.64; 8.72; 8.68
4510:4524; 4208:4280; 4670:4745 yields -0.37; 8.68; 8.63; 8.65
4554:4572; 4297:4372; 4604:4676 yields -0.39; 8.31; 8.72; 8.62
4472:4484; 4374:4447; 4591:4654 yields -0.09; 8.71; 8.75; 8.72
